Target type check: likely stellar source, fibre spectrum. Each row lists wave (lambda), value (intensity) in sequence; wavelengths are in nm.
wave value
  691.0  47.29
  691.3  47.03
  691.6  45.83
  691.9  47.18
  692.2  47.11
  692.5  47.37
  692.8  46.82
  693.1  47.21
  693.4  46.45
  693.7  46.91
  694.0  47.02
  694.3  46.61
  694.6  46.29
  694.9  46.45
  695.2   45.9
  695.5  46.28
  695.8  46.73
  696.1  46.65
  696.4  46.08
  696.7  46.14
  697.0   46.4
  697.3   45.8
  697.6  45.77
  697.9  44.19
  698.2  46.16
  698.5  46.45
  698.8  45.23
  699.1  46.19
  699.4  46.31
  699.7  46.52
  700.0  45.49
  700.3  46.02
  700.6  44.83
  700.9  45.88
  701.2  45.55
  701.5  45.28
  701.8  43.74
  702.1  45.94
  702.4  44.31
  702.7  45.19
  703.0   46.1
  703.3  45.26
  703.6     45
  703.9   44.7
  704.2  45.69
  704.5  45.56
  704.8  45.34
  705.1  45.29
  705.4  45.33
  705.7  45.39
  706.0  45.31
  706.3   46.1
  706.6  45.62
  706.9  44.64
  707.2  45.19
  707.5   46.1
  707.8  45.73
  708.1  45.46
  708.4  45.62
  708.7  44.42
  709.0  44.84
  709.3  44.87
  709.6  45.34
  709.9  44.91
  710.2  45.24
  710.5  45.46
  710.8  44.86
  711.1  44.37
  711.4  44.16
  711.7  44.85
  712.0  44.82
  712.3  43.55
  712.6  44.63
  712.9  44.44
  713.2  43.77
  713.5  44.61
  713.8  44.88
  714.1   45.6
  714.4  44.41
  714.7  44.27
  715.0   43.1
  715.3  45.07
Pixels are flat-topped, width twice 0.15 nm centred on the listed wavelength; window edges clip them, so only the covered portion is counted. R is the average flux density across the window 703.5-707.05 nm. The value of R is 45.3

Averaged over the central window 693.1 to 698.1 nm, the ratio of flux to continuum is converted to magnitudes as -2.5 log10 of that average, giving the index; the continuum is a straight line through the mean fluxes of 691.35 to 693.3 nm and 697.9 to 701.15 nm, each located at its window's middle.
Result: 0.00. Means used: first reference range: 46.9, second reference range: 45.8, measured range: 46.3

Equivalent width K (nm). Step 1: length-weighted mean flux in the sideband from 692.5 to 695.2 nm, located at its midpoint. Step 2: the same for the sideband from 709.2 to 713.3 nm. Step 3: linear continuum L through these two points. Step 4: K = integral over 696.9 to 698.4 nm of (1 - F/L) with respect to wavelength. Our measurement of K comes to 0.019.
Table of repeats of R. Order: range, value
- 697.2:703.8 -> 45.5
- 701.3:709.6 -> 45.3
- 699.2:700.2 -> 46.1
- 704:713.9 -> 45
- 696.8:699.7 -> 45.9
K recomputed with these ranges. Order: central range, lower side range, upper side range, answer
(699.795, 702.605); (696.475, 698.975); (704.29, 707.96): 0.02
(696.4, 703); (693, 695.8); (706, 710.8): 0.07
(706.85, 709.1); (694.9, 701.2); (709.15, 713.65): -0.01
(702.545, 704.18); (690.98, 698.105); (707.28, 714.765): 0.01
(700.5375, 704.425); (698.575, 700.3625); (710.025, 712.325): 0.04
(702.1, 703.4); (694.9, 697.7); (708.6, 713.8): 0.01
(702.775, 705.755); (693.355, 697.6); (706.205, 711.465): 0.01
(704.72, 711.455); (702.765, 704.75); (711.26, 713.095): -0.05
